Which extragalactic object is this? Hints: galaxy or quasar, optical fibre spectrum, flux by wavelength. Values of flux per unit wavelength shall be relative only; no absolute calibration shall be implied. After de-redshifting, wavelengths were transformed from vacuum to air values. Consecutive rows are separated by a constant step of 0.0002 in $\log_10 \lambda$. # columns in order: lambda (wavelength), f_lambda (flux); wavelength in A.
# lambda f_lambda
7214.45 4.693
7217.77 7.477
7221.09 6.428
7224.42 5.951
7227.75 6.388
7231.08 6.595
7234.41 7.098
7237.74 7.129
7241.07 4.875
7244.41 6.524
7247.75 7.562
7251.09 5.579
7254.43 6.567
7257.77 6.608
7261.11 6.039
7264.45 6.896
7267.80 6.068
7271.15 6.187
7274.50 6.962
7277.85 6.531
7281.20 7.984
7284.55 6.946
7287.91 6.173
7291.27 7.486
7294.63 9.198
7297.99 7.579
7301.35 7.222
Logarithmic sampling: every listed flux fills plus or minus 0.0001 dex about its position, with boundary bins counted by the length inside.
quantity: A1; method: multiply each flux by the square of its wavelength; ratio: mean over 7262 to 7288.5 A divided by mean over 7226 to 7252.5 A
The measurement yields 1.0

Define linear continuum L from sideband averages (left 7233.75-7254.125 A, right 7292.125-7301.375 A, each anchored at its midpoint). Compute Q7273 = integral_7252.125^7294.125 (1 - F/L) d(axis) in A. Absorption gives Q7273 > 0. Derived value 3.4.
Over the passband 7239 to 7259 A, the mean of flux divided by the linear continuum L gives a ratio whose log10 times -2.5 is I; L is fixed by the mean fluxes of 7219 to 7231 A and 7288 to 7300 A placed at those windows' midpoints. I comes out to 0.09 mag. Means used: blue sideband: 6.34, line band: 6.29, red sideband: 7.81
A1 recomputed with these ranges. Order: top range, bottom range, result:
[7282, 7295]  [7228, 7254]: 1.14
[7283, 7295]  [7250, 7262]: 1.17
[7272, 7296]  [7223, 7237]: 1.12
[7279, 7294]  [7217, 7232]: 1.14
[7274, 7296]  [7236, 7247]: 1.18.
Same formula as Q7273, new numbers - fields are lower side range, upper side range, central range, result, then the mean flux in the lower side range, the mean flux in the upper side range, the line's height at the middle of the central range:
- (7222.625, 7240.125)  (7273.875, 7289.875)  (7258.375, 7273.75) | 1.02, 6.56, 6.93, 6.81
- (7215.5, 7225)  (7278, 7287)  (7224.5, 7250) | 0.80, 6.57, 7.2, 6.74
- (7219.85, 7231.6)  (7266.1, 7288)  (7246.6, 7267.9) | 0.29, 6.31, 6.73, 6.57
